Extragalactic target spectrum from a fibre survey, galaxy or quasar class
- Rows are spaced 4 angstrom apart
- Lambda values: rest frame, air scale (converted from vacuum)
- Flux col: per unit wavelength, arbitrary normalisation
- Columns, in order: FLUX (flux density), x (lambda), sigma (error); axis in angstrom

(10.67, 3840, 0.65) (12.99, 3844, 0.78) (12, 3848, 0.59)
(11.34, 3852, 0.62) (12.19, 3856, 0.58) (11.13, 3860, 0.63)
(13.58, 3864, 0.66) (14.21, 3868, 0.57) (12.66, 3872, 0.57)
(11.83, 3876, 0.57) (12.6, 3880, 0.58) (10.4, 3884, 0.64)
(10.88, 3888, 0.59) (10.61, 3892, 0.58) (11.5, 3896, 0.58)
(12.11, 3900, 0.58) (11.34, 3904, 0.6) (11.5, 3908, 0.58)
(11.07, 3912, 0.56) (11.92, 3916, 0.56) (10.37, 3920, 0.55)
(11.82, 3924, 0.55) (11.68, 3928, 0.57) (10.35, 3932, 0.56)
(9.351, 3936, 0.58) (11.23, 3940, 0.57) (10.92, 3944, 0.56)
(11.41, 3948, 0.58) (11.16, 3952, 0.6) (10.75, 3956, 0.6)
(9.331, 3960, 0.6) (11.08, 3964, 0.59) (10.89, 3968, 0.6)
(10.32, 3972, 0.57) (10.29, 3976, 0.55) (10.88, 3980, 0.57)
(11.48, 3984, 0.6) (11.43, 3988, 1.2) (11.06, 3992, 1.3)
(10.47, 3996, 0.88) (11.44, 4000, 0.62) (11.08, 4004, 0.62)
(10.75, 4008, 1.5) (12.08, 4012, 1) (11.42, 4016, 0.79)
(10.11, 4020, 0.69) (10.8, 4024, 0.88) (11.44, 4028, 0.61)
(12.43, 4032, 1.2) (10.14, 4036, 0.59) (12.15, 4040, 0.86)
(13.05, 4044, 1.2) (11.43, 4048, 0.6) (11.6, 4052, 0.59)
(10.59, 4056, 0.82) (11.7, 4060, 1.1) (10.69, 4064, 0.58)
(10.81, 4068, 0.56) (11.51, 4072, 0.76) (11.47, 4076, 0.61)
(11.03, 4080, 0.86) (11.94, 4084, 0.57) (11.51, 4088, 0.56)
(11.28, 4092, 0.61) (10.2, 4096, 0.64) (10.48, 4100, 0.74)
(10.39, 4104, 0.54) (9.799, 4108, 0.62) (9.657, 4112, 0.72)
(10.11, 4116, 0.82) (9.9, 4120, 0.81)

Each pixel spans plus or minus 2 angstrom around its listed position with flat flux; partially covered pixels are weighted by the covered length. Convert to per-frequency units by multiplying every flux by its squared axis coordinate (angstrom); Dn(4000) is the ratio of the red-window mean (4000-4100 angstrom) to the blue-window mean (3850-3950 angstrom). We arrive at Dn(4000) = 1.06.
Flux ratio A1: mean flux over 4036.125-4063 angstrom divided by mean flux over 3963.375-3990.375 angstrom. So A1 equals 1.1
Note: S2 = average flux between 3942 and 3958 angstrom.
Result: 11.1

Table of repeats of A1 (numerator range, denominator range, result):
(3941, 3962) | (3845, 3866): 0.89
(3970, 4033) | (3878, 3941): 0.99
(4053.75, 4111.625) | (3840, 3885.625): 0.89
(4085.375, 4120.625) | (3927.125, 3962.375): 0.98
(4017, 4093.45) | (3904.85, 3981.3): 1.04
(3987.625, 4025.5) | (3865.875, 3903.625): 0.93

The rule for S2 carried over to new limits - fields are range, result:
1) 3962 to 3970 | 11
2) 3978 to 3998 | 11.1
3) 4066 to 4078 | 11.3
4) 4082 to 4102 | 11.1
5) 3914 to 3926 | 11.4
